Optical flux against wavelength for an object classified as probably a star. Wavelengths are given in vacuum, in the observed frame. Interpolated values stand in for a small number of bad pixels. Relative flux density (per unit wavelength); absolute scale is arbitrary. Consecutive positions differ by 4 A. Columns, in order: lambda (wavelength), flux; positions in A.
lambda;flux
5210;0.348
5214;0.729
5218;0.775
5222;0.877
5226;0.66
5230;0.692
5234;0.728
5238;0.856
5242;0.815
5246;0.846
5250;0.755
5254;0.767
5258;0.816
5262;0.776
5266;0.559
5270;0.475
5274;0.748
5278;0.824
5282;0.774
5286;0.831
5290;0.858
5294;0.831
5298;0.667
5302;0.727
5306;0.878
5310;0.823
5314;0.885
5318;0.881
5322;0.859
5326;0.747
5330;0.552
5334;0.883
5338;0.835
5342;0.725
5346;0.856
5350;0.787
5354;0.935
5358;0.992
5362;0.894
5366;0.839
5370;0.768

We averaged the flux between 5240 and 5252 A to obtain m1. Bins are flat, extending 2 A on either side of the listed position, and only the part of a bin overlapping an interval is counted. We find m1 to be 0.805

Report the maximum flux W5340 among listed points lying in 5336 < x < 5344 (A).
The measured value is 0.835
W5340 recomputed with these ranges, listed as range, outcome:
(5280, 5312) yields 0.878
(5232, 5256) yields 0.856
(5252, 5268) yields 0.816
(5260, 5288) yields 0.831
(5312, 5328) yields 0.885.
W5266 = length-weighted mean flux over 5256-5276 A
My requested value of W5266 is 0.675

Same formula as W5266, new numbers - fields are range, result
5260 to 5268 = 0.667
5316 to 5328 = 0.829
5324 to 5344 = 0.748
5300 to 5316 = 0.828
